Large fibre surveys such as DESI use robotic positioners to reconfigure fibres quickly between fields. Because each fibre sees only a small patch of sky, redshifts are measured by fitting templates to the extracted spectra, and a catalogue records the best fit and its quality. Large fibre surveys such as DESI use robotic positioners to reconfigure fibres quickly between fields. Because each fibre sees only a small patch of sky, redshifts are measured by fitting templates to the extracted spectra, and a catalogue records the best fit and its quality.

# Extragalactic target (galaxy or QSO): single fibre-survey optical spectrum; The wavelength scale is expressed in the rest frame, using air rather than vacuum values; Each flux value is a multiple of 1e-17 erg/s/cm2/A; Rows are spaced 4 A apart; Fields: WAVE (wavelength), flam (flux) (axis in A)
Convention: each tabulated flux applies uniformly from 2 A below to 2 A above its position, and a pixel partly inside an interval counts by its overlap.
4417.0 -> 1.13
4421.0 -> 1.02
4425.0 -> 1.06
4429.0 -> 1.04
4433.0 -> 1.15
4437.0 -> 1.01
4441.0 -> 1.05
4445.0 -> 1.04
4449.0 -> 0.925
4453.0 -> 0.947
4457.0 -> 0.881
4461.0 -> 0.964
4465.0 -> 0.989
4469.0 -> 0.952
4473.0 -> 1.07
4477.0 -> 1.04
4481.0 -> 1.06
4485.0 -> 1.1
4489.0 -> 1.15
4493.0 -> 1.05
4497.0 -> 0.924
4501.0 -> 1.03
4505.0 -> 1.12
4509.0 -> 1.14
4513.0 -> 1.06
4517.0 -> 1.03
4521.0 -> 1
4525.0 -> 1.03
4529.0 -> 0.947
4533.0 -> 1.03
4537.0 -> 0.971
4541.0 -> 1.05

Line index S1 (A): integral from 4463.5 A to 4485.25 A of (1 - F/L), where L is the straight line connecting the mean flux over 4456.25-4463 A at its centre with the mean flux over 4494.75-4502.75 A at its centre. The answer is -1.90 A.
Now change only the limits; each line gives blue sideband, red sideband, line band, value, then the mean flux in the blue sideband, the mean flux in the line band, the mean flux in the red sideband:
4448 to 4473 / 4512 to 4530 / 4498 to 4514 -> -1.3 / 0.954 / 1.08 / 1.01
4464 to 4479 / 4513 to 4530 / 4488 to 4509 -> -0.9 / 1.01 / 1.06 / 1.01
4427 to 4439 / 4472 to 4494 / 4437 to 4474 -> 3.2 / 1.07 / 0.979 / 1.08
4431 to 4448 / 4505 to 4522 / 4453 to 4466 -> 1.4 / 1.05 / 0.942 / 1.07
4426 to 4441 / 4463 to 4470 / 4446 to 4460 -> 1.1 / 1.06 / 0.93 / 0.973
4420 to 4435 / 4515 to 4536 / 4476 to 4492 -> -0.9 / 1.07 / 1.09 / 1.01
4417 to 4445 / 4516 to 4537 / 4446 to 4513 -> 0.5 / 1.06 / 1.02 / 1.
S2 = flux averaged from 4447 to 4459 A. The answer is 0.918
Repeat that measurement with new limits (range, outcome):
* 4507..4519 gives 1.08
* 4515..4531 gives 1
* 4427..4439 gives 1.07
